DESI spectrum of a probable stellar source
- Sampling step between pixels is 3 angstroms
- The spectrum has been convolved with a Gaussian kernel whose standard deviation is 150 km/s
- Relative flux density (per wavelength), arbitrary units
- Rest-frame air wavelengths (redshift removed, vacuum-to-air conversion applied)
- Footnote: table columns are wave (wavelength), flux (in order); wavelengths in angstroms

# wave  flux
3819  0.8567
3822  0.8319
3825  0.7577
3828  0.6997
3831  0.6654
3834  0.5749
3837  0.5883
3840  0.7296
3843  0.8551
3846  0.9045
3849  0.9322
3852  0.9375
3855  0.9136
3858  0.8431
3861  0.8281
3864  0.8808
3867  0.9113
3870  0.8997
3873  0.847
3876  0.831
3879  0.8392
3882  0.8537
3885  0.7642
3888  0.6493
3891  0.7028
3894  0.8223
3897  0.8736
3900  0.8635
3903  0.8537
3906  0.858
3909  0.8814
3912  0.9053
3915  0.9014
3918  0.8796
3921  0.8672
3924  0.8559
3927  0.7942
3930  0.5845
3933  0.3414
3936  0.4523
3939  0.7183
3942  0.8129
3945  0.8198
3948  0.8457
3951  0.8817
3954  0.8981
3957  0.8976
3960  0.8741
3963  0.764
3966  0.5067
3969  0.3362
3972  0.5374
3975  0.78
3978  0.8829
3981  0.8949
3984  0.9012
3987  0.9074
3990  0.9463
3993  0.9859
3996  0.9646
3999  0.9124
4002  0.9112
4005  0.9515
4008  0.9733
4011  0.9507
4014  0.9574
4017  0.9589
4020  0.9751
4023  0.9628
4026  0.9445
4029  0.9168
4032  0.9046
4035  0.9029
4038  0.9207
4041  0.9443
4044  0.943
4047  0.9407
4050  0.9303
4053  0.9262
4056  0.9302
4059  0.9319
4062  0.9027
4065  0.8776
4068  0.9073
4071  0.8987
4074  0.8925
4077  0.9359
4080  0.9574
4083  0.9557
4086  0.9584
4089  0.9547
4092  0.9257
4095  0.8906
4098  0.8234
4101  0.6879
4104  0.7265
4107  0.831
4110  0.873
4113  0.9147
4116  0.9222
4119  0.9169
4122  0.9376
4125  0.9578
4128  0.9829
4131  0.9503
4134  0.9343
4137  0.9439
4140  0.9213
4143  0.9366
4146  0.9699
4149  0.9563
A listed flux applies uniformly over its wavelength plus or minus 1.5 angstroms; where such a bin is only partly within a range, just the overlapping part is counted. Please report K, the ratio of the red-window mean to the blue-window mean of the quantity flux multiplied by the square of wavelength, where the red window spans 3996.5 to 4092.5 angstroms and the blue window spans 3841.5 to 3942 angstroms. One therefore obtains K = 1.24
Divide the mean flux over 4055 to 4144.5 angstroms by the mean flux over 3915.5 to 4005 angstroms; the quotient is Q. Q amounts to 1.1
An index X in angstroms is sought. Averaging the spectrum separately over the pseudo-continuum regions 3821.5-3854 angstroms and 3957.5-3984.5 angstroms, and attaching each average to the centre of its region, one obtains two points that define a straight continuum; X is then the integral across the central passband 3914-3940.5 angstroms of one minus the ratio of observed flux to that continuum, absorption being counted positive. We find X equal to 1.1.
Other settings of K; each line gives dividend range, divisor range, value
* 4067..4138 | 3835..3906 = 1.22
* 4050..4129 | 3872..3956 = 1.24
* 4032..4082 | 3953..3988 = 1.26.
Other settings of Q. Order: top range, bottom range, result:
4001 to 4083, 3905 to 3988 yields 1.21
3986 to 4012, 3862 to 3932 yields 1.14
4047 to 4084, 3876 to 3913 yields 1.12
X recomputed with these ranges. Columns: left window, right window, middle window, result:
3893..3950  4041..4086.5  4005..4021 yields -1.6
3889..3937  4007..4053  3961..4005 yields 3.5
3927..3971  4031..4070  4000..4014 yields -2.1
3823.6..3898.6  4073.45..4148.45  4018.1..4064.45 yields -2.7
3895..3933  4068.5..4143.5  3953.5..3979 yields 4.1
